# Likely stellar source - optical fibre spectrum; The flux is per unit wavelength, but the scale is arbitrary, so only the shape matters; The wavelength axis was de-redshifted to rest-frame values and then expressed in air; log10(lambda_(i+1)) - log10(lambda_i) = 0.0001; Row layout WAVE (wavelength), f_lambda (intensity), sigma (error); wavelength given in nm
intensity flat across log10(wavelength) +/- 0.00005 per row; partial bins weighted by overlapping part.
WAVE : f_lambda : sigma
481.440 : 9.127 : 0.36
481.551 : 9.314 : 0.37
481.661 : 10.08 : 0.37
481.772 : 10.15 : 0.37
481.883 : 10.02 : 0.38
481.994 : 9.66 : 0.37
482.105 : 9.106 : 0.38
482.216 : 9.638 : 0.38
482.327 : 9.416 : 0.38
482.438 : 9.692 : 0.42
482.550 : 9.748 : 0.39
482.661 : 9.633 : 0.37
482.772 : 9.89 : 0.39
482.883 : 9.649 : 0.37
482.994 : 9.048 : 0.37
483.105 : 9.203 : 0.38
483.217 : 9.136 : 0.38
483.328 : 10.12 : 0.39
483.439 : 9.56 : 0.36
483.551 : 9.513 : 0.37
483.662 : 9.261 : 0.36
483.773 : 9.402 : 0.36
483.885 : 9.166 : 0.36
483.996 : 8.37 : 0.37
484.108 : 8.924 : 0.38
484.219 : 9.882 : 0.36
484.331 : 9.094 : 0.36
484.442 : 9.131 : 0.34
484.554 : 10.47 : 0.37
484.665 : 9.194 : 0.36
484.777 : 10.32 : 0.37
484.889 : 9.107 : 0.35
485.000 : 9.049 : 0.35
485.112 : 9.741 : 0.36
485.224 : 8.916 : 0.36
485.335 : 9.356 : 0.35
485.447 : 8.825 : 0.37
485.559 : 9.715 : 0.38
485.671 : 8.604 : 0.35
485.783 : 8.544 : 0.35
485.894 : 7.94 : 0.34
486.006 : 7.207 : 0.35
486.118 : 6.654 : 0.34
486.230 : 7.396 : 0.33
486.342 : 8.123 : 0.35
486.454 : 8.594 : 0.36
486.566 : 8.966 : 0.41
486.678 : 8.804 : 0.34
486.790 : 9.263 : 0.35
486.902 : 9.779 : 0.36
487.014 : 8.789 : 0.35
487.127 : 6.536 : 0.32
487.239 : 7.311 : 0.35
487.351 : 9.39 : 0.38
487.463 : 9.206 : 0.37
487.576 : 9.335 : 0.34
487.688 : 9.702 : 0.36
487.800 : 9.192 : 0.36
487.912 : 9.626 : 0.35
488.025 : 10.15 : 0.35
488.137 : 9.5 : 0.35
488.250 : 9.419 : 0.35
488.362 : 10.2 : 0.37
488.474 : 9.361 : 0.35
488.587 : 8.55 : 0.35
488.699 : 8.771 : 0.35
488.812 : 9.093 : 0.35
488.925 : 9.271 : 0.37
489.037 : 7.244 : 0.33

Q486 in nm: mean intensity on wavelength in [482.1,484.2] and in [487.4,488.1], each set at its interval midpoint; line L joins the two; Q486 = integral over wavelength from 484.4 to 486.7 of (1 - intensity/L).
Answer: 0.166 nm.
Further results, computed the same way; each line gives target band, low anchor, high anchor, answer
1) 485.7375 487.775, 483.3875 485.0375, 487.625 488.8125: 0.21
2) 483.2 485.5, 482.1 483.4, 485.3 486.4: -0.13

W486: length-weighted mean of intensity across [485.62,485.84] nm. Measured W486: 8.6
